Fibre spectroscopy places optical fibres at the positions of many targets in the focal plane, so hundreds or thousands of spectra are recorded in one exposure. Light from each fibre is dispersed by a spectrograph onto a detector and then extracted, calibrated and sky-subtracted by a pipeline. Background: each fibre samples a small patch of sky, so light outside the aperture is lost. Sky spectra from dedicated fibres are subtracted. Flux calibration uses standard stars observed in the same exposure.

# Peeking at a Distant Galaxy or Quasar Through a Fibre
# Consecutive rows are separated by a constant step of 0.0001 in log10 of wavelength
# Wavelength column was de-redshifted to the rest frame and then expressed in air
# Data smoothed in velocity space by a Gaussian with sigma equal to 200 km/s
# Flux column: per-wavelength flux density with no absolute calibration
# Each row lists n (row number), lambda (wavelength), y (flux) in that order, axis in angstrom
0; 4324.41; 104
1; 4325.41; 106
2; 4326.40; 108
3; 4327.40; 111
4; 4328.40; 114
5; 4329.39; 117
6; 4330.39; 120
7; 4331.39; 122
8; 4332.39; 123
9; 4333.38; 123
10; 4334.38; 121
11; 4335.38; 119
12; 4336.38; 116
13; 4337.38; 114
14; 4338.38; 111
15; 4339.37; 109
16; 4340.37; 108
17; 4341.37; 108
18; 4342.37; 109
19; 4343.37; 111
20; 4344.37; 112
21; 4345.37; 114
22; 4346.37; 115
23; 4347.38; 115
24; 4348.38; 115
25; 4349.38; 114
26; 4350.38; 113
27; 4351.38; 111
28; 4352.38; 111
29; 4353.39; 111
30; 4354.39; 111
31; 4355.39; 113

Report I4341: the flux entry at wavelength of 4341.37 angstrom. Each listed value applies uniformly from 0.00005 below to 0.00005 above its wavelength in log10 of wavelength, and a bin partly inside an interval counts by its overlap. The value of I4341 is 108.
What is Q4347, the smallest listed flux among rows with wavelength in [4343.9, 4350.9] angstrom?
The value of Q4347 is 112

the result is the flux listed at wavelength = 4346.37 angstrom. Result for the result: 115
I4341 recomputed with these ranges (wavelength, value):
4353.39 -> 111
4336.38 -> 116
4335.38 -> 119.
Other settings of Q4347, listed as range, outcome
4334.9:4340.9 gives 108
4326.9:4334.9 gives 111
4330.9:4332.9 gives 122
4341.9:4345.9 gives 109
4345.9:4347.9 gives 115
